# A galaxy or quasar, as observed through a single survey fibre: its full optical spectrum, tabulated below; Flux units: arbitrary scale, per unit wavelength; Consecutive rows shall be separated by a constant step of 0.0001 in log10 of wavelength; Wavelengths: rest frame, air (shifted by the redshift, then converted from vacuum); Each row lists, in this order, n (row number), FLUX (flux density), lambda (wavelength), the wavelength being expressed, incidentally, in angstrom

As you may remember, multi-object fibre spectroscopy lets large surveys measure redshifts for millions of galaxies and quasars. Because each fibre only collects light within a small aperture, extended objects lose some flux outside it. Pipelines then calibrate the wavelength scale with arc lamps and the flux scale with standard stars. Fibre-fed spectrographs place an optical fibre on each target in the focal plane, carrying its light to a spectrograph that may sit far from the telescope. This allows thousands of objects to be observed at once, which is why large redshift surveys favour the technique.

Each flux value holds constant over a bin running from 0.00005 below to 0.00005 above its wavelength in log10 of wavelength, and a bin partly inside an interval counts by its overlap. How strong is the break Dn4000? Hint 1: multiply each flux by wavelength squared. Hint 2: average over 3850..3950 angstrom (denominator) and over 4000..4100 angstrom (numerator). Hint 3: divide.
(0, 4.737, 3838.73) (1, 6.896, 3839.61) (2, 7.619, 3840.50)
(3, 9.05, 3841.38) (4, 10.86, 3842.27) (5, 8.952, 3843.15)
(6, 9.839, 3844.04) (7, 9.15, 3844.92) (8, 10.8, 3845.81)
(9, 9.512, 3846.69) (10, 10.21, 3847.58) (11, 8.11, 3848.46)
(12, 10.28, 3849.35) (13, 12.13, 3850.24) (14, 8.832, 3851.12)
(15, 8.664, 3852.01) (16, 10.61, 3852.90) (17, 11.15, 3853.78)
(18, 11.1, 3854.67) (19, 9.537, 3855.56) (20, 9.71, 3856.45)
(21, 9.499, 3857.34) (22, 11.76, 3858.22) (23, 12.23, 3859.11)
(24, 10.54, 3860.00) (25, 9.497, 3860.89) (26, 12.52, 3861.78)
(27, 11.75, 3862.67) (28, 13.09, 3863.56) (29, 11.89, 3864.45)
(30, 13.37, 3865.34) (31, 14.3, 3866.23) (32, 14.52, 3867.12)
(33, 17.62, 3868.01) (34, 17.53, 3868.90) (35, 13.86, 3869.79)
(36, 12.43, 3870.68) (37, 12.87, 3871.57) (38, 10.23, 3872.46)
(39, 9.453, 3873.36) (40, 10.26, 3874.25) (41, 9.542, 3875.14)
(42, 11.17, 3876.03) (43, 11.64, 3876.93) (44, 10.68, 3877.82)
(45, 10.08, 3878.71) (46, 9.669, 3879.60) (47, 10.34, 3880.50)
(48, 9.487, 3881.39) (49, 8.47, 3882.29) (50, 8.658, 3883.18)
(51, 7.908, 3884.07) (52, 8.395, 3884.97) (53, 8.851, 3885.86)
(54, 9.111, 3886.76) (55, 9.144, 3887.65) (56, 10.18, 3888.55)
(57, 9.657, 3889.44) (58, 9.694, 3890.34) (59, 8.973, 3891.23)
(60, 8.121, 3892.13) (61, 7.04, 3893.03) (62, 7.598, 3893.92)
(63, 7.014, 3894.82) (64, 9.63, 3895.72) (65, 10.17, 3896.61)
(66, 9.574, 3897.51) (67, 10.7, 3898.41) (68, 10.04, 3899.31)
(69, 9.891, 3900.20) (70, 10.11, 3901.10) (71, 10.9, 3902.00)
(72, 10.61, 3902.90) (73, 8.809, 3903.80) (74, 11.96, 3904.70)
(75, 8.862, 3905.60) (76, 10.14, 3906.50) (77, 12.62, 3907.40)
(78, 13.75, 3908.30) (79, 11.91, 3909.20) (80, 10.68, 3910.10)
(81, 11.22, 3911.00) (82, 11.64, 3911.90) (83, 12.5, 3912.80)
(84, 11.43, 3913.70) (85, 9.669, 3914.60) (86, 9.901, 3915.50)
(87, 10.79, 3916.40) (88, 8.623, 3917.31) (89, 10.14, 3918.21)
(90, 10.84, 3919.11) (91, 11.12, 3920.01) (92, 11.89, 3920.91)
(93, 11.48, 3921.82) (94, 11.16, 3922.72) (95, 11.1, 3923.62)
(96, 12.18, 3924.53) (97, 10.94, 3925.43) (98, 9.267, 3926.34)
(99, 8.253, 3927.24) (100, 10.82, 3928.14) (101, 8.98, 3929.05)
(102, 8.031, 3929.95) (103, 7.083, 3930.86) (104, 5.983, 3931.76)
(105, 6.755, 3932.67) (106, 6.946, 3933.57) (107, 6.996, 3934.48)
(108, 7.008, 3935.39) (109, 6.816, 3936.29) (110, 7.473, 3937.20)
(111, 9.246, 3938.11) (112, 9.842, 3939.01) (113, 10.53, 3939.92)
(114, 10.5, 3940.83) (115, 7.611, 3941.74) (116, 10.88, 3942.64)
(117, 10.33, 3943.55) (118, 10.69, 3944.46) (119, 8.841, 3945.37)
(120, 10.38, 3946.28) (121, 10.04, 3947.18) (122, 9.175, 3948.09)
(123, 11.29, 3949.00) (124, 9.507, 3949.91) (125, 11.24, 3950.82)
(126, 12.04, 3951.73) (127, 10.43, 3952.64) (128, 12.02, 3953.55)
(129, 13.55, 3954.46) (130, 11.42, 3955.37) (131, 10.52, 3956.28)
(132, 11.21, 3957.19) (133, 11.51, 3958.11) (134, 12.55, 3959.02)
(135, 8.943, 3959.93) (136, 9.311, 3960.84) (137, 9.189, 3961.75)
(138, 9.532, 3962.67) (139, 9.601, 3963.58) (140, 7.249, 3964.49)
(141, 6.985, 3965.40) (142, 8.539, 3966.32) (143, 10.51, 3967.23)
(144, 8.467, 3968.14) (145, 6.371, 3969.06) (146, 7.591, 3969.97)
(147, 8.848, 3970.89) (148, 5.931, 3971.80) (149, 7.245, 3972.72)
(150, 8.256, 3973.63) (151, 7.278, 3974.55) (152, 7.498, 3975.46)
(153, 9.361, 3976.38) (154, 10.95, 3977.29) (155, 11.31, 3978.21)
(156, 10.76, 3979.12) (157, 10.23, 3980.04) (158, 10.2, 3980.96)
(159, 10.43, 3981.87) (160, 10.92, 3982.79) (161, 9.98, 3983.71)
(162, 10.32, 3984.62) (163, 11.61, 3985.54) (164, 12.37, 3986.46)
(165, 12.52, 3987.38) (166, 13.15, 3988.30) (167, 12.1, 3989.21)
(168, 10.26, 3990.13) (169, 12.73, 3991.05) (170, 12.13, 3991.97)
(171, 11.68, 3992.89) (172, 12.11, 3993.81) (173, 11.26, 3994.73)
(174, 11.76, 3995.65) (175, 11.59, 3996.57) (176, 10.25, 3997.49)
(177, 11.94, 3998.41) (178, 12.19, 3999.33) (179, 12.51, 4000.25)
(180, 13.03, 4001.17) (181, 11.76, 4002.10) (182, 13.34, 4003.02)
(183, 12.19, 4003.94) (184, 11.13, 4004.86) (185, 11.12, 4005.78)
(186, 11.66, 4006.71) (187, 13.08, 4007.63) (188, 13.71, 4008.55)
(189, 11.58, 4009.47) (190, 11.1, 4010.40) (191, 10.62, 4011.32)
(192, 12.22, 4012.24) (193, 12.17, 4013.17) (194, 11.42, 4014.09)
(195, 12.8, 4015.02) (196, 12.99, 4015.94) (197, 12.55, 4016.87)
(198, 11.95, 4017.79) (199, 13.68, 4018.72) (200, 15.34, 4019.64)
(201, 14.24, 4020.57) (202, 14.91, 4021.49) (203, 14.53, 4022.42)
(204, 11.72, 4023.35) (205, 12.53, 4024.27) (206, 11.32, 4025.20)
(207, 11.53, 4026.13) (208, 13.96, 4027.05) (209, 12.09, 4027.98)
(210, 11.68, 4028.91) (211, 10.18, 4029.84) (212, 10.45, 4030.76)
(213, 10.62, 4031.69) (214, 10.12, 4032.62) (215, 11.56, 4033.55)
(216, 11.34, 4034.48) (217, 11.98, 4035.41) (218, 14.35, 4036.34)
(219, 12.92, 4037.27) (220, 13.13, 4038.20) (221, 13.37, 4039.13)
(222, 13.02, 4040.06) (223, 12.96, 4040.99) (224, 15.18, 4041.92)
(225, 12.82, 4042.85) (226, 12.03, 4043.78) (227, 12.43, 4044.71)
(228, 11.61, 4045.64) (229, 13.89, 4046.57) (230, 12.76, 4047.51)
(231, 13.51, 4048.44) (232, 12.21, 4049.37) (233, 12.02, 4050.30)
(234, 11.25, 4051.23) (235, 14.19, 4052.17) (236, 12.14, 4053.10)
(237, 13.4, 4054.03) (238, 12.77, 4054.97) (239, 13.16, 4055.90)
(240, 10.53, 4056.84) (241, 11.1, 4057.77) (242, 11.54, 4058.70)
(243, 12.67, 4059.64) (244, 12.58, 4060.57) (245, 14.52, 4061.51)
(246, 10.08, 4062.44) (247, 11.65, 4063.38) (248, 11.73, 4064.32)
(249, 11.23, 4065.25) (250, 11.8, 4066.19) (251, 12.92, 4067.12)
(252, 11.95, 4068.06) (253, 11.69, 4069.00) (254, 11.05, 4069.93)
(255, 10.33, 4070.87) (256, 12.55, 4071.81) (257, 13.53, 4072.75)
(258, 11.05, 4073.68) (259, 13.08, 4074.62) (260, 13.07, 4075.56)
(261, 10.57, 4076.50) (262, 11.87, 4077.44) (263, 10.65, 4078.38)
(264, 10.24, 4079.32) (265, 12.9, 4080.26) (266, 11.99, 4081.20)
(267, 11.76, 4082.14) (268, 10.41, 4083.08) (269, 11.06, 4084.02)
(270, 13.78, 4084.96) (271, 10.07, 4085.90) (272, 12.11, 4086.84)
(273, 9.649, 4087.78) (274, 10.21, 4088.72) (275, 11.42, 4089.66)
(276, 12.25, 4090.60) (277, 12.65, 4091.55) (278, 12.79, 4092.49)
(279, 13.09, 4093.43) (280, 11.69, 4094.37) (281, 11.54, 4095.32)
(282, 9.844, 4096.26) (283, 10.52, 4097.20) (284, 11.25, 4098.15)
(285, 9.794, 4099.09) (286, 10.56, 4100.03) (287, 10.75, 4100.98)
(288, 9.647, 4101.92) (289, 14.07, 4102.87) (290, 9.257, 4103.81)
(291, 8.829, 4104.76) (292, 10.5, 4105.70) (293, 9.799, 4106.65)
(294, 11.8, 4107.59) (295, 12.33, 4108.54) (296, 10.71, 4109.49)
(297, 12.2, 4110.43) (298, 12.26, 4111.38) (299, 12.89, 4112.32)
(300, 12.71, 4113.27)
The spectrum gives 1.3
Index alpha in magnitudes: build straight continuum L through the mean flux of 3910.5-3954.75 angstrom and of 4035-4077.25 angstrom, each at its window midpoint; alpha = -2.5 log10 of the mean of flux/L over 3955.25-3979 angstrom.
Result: 0.167 mag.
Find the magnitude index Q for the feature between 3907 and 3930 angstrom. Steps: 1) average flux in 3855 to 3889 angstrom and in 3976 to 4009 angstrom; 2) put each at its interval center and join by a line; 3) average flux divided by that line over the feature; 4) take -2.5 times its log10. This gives 0.04 mag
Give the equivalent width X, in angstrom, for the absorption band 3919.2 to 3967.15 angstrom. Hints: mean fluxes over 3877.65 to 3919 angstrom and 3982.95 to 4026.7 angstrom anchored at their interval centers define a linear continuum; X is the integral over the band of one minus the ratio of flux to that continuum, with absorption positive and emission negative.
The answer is 5.00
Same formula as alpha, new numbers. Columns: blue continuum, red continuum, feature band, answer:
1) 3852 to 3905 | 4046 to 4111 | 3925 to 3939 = 0.32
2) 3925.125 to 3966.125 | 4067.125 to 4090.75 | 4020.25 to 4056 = -0.15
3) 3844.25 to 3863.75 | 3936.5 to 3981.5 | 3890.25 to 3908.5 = 0.04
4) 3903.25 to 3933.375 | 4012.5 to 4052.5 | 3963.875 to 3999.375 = 0.15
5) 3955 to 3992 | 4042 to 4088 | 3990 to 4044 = -0.13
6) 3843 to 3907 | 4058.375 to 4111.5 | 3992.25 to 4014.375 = -0.08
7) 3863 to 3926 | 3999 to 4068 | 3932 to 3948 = 0.26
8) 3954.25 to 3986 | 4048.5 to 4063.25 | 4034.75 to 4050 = -0.10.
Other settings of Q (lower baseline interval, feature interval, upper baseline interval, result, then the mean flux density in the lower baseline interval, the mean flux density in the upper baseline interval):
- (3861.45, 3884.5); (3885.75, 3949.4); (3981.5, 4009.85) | 0.20 mag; 11.7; 11.8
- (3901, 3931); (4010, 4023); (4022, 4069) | -0.09 mag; 10.6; 12.3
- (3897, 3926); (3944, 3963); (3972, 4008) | 0.03 mag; 10.8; 11.1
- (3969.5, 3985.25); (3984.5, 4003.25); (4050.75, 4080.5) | -0.22 mag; 9.27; 12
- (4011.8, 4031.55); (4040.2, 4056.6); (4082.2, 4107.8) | -0.07 mag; 12.6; 11.1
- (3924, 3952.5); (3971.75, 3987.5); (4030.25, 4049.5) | 0.07 mag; 9.23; 12.5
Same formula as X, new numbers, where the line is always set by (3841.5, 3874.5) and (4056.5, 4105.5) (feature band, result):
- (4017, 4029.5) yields -1.7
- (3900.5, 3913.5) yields 0.3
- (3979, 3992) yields 0.1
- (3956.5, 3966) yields 1.5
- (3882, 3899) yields 3.6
